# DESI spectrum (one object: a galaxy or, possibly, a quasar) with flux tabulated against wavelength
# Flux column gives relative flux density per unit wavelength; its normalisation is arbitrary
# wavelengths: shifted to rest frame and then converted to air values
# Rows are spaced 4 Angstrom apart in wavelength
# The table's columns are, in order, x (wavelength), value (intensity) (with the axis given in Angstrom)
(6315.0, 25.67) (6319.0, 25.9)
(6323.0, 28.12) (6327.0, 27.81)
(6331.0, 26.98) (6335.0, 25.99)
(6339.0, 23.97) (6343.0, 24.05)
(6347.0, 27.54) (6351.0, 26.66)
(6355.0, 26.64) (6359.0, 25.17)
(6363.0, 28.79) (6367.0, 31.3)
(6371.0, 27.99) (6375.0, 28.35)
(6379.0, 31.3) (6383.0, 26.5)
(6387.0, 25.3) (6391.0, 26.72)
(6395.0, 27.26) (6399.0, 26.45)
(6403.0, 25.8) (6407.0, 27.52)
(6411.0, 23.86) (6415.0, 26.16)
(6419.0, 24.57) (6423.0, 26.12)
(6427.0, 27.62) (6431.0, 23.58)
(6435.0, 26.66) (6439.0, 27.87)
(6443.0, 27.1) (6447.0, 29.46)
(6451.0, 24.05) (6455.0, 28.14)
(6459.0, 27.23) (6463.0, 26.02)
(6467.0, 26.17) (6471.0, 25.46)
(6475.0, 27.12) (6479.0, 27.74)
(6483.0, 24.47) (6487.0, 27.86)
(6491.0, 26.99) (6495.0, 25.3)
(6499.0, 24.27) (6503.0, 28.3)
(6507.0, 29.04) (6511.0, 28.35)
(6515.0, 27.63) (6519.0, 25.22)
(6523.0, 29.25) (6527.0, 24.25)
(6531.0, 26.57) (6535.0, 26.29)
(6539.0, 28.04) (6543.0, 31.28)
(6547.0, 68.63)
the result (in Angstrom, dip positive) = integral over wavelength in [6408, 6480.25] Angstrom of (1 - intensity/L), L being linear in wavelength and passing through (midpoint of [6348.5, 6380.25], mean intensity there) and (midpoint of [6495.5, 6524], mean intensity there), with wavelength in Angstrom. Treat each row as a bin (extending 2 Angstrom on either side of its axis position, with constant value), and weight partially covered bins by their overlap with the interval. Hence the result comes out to 3.4 Angstrom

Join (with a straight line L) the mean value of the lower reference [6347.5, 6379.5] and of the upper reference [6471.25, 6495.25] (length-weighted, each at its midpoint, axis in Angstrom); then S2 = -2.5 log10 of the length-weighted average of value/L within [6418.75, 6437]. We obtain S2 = 0.06 mag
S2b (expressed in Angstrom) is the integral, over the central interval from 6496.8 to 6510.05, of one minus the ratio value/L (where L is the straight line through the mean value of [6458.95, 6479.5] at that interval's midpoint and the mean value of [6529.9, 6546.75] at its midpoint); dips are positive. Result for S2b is 1.0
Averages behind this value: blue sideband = 26.5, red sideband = 32.3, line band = 27.3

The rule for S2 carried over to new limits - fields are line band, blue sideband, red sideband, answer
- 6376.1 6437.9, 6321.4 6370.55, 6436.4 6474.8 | 0.02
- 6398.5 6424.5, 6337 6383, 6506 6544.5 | 0.07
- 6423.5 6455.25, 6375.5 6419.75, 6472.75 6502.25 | -0.01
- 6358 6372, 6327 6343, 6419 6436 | -0.11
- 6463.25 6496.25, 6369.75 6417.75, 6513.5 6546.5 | 0.08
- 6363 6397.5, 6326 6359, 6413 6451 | -0.07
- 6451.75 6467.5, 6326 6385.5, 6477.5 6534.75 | 0.01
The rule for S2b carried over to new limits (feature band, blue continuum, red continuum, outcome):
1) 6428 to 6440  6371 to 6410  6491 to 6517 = 0.5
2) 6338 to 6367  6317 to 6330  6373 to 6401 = 0.8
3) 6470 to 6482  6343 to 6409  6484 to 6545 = 0.2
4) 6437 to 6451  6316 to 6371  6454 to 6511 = -0.4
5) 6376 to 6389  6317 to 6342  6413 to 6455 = -0.7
